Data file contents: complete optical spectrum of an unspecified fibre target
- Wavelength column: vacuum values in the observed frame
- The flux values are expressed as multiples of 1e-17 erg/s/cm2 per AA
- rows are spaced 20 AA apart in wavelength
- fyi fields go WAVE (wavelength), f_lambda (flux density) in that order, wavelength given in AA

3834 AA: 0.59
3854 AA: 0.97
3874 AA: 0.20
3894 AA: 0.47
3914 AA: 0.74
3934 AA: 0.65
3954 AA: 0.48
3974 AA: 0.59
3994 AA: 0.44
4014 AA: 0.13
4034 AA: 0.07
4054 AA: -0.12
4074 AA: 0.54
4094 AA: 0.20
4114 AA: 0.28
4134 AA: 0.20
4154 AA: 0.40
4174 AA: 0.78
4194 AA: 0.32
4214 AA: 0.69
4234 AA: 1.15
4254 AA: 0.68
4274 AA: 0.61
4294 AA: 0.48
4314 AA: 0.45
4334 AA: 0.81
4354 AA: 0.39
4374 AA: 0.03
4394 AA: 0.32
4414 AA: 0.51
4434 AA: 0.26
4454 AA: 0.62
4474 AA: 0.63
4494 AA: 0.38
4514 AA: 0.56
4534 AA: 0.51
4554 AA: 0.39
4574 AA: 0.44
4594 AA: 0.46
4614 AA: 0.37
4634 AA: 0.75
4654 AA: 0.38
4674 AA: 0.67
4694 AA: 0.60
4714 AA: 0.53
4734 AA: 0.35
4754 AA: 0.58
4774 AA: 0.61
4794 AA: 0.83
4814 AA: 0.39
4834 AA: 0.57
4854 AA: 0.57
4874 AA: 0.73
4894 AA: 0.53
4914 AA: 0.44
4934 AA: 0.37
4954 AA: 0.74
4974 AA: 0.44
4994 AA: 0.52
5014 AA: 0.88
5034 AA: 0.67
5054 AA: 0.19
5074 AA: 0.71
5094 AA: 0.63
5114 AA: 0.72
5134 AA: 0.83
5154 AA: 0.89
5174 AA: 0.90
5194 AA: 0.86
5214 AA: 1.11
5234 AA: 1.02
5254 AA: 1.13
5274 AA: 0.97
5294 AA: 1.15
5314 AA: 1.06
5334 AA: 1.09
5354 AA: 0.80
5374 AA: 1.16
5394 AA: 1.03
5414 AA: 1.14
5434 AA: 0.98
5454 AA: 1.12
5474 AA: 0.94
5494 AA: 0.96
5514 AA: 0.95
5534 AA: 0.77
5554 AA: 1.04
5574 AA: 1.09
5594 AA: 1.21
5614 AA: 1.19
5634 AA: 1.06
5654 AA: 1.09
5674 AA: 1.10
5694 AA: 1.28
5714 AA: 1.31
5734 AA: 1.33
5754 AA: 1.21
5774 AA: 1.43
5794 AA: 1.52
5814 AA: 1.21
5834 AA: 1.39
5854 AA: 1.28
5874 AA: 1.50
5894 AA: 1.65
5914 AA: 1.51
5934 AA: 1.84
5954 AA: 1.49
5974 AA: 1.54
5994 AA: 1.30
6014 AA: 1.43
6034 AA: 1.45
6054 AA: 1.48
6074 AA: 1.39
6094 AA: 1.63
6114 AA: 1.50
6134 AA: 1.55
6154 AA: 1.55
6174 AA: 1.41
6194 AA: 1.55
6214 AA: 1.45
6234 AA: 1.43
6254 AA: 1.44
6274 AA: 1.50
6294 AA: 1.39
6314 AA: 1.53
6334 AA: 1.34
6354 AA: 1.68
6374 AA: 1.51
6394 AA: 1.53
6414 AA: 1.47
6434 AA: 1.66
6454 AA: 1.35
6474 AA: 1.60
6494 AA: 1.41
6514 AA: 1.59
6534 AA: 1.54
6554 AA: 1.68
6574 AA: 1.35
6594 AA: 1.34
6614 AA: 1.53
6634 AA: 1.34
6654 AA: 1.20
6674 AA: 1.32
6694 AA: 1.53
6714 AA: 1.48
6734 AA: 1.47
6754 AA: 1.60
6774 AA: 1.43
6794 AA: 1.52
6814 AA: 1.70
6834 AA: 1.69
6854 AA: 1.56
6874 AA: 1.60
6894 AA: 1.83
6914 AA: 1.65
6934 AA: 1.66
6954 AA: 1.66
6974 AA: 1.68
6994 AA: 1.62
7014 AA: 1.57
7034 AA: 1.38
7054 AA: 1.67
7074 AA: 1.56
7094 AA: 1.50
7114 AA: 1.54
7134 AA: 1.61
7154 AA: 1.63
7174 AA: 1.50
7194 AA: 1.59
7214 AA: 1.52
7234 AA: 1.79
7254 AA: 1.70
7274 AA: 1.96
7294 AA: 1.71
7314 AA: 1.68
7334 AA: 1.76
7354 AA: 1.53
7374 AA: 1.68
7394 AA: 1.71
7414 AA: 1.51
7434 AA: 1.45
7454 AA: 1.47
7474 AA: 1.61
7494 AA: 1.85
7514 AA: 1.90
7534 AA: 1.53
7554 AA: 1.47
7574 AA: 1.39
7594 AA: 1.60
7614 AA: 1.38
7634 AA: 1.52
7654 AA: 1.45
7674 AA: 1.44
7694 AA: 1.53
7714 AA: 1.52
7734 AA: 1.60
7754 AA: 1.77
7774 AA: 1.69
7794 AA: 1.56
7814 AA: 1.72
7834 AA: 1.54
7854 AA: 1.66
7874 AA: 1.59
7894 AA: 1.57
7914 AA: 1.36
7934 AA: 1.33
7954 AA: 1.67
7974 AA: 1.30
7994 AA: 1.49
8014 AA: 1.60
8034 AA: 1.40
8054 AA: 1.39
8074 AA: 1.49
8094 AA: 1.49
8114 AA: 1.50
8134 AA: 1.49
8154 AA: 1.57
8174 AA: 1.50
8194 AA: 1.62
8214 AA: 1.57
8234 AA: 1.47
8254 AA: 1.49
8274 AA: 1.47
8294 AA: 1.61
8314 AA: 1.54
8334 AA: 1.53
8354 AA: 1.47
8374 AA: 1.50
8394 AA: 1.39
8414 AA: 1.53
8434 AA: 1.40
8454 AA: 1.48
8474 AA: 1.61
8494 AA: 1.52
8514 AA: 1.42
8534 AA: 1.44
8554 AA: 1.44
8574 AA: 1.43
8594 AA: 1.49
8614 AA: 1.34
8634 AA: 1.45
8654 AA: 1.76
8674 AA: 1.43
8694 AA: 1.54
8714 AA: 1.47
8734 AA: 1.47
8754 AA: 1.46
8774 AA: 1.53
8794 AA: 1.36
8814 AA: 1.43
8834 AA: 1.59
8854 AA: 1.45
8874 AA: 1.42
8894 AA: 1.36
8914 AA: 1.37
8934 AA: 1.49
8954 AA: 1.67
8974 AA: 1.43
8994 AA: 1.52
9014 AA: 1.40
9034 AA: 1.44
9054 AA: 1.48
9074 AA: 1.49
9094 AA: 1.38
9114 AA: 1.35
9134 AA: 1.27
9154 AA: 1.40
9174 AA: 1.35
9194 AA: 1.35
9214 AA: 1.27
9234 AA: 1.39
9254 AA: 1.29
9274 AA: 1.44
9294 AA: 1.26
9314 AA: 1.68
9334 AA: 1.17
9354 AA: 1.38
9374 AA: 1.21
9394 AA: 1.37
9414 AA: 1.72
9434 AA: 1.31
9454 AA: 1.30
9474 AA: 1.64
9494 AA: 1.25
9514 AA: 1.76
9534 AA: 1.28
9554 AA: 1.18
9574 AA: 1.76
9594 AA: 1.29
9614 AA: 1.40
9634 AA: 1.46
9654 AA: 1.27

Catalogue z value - 0.286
